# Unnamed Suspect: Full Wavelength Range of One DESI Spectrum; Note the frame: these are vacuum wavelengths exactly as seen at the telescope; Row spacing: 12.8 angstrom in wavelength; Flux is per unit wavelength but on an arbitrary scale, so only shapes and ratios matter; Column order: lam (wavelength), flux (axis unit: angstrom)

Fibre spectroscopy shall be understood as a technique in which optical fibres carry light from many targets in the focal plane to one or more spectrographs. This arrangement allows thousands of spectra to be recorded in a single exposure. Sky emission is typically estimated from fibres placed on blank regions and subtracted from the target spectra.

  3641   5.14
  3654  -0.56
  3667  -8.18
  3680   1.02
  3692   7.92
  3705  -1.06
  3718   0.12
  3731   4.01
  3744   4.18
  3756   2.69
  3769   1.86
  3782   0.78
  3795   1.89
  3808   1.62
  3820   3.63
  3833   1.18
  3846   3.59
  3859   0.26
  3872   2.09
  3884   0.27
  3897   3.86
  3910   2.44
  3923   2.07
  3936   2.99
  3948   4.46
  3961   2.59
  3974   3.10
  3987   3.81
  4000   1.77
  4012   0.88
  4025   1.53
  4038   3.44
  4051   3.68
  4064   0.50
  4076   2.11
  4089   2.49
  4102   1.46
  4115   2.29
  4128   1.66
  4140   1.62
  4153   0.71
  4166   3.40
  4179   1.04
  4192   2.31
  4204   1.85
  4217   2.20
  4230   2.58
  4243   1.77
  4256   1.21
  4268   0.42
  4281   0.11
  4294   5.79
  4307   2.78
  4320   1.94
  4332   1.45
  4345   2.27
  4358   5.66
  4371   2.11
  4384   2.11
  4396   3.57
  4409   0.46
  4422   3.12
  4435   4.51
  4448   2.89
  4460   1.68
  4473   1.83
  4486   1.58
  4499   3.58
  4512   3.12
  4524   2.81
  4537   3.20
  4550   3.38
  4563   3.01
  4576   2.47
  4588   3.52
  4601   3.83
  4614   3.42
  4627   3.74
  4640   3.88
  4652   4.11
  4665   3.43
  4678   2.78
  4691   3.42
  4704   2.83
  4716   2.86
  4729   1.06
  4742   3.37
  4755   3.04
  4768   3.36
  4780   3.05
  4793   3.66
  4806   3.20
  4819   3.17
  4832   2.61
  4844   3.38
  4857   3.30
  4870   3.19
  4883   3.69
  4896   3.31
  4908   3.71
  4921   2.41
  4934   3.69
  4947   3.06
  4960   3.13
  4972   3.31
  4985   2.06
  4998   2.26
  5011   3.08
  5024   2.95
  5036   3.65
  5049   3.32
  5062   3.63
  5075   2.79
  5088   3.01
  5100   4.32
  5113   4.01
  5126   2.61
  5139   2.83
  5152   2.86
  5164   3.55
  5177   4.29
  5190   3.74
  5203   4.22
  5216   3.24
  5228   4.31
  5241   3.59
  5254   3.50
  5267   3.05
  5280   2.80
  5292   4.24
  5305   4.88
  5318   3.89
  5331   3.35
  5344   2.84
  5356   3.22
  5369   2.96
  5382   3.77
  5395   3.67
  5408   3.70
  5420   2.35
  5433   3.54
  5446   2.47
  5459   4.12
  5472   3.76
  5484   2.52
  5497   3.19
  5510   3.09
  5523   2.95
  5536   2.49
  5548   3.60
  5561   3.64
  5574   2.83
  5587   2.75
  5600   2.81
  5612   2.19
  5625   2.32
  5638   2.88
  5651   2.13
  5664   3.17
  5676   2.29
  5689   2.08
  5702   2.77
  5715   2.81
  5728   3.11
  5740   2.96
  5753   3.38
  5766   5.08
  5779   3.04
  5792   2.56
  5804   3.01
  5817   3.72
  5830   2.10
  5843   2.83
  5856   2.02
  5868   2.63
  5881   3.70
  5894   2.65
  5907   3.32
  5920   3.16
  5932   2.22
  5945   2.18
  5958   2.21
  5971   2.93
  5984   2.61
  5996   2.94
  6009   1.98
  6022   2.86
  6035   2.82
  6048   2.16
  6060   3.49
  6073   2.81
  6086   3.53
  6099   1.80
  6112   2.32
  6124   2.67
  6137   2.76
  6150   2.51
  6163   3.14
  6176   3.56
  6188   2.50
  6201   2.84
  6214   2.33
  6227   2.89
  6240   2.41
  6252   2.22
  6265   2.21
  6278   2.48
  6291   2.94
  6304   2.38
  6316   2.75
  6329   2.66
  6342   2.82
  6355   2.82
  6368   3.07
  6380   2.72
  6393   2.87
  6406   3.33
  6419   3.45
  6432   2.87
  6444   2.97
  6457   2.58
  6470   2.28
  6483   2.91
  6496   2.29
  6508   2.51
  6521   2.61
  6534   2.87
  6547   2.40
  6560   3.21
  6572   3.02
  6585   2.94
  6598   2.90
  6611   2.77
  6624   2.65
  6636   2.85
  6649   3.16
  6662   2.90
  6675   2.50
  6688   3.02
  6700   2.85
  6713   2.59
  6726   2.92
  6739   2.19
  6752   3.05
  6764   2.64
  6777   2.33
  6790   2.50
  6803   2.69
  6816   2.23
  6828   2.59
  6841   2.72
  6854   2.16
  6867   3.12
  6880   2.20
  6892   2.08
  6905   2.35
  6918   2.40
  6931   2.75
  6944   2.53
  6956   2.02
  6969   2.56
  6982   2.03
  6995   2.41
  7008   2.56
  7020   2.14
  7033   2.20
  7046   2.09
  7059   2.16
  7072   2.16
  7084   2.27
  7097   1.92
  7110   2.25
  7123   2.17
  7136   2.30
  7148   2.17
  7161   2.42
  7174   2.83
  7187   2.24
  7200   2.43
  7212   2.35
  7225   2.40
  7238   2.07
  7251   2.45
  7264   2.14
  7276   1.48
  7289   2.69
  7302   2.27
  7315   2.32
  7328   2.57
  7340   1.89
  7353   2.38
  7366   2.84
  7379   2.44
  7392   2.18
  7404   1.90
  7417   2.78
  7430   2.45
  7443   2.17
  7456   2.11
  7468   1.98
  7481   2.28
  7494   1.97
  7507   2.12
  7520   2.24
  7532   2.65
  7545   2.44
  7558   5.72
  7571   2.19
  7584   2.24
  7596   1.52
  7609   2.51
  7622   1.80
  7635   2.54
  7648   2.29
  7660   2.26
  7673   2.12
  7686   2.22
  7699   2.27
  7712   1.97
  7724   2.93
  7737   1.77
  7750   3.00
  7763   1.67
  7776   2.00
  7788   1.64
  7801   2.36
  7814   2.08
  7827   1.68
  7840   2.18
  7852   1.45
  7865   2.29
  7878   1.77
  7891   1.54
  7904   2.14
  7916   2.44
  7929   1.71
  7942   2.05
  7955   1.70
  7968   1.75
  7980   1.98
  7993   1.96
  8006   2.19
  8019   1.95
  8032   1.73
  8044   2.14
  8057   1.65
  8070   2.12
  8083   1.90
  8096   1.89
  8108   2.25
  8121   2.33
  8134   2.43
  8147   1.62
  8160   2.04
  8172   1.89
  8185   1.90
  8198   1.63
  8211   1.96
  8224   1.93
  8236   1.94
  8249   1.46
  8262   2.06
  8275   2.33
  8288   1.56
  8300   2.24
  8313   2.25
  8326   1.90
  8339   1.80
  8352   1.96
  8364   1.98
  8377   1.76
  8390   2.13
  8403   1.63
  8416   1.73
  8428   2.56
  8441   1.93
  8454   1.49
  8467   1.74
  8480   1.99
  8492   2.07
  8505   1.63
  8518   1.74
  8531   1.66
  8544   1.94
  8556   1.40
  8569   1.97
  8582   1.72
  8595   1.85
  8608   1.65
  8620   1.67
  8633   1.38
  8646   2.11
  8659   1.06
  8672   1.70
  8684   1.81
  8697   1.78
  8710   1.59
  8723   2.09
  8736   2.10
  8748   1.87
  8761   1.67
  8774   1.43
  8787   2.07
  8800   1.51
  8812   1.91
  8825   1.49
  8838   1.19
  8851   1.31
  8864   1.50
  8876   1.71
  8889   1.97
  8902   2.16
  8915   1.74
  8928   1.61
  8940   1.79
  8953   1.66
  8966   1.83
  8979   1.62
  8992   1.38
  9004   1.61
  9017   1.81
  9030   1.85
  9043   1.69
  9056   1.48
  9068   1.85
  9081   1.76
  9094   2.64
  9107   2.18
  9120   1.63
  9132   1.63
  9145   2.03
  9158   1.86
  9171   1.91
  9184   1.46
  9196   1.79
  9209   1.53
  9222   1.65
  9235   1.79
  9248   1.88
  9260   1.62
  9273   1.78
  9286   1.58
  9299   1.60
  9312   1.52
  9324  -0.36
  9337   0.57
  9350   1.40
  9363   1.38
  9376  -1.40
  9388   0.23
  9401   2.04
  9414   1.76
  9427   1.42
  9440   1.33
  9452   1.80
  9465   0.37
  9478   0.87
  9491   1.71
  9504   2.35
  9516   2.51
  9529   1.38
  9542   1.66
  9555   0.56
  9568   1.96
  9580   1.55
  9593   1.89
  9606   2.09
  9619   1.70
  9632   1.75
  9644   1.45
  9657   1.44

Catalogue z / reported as 0.151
